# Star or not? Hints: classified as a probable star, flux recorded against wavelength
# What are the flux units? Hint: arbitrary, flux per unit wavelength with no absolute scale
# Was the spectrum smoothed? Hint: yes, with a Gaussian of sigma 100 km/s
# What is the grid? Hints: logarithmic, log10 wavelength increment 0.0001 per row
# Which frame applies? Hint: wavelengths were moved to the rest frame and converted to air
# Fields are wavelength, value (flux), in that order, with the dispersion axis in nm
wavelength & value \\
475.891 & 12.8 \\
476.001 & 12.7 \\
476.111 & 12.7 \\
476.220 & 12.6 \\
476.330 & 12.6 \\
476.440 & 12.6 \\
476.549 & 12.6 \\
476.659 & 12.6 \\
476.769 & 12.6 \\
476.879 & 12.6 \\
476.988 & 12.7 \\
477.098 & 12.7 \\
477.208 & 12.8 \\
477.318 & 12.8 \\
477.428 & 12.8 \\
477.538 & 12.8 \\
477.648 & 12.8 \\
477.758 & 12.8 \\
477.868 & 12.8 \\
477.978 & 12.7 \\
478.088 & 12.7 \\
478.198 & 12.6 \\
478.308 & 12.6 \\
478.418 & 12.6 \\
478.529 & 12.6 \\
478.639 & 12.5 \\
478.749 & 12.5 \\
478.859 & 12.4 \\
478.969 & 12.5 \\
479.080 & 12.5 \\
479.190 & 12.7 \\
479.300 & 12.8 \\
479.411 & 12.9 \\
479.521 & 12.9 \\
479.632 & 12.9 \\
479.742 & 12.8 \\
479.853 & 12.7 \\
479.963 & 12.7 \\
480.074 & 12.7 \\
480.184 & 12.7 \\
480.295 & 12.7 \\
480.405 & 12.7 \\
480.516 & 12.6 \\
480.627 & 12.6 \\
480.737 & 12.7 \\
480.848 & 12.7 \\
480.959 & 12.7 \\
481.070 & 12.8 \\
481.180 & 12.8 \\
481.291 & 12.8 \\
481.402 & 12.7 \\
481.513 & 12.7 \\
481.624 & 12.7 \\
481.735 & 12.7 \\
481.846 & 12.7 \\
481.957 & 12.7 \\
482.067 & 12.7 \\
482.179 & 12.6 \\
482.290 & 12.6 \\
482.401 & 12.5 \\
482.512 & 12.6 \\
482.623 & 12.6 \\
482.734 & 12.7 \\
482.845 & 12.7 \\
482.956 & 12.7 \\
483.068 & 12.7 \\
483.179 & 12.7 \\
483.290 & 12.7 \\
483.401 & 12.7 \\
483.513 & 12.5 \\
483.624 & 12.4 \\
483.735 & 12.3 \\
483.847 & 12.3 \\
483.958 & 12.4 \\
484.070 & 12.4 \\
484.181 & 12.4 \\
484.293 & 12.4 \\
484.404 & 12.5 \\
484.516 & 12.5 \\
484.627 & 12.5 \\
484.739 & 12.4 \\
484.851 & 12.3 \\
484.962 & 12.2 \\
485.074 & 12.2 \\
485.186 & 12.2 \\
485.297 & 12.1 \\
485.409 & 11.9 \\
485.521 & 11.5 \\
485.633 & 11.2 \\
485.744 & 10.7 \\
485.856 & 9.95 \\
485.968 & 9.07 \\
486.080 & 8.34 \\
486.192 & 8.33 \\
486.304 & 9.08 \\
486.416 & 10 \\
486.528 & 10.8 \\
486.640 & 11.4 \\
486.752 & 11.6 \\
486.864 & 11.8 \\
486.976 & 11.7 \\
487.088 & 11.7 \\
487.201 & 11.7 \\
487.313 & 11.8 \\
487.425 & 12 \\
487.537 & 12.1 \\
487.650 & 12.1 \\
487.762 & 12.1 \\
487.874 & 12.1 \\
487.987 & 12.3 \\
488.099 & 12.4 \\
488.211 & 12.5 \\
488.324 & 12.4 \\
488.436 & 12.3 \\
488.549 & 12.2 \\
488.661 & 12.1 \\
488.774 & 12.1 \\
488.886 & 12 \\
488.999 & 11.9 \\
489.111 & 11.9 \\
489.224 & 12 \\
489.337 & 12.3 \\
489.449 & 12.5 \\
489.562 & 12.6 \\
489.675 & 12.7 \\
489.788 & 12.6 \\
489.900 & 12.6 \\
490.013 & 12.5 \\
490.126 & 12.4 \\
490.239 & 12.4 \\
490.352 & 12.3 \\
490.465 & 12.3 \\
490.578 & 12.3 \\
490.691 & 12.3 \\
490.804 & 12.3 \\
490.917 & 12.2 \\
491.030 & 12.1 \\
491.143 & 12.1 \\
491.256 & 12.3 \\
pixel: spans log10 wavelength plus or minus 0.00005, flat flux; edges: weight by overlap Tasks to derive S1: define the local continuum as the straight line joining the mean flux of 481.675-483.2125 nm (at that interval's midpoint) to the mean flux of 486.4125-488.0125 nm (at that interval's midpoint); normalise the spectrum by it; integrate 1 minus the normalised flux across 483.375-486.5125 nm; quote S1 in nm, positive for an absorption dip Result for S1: 0.17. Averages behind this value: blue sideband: 12.7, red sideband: 11.7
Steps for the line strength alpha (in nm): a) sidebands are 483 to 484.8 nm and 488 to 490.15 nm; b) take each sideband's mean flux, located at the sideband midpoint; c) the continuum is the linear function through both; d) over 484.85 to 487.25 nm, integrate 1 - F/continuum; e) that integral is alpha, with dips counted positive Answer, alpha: 0.28 nm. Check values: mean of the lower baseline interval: 12.5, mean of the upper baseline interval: 12.3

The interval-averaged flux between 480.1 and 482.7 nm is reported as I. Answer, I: 12.7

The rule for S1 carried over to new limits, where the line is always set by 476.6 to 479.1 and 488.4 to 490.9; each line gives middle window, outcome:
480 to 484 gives -0.04 nm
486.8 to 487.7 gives 0.04 nm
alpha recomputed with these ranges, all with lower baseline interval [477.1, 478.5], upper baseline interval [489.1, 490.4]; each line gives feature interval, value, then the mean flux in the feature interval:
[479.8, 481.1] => 0.00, 12.7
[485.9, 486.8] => 0.19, 9.81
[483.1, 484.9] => 0.01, 12.5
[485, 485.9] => 0.07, 11.5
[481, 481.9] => -0.01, 12.7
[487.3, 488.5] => 0.02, 12.2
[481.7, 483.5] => -0.01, 12.7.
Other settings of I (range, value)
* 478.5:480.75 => 12.7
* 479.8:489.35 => 12.1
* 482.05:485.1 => 12.5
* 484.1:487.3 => 11.3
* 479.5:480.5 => 12.7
